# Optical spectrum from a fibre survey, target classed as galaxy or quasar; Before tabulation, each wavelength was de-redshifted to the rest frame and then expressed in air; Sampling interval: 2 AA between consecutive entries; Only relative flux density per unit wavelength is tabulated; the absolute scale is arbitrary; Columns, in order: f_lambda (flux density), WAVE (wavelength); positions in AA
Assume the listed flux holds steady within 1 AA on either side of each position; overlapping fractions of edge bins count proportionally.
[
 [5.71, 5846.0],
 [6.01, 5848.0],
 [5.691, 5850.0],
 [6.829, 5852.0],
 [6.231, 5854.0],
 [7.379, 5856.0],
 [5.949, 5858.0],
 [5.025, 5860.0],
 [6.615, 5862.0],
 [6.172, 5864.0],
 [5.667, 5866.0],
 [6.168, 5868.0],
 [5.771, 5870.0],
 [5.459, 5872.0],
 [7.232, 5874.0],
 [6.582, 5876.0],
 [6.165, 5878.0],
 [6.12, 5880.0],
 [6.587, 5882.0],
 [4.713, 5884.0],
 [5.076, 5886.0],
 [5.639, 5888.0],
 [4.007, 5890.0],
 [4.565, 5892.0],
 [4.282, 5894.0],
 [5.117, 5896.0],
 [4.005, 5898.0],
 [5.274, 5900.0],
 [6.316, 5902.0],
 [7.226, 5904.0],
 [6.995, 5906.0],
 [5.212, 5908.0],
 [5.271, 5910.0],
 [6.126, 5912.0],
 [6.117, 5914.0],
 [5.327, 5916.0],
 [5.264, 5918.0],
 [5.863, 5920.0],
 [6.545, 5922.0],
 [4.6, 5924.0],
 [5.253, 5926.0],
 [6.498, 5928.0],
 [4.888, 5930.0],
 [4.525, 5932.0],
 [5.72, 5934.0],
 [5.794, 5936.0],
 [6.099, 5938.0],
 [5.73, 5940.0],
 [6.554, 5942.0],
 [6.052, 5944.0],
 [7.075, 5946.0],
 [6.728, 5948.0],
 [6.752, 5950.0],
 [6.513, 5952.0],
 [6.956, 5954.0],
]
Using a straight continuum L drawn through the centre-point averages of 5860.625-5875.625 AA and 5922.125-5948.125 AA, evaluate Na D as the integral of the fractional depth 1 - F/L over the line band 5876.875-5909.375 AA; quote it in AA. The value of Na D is 3.0 AA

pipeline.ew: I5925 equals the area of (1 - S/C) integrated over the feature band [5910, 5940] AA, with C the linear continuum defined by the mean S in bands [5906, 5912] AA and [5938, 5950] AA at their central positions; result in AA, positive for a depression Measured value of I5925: 2.03 AA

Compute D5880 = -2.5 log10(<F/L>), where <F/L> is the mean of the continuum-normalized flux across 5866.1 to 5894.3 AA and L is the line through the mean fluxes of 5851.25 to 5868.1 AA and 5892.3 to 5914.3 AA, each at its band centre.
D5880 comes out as 0.06 mag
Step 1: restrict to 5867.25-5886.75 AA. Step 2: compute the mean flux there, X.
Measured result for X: 6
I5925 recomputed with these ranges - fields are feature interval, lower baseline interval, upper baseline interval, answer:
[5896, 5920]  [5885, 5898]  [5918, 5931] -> -2.7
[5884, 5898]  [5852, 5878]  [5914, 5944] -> 3.0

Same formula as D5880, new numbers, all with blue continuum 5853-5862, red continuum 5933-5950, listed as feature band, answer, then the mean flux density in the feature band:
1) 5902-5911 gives 0.01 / 6.19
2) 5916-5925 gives 0.13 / 5.54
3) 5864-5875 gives 0.02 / 6.07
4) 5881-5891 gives 0.19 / 5.2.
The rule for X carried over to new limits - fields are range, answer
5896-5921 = 5.72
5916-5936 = 5.47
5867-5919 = 5.64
